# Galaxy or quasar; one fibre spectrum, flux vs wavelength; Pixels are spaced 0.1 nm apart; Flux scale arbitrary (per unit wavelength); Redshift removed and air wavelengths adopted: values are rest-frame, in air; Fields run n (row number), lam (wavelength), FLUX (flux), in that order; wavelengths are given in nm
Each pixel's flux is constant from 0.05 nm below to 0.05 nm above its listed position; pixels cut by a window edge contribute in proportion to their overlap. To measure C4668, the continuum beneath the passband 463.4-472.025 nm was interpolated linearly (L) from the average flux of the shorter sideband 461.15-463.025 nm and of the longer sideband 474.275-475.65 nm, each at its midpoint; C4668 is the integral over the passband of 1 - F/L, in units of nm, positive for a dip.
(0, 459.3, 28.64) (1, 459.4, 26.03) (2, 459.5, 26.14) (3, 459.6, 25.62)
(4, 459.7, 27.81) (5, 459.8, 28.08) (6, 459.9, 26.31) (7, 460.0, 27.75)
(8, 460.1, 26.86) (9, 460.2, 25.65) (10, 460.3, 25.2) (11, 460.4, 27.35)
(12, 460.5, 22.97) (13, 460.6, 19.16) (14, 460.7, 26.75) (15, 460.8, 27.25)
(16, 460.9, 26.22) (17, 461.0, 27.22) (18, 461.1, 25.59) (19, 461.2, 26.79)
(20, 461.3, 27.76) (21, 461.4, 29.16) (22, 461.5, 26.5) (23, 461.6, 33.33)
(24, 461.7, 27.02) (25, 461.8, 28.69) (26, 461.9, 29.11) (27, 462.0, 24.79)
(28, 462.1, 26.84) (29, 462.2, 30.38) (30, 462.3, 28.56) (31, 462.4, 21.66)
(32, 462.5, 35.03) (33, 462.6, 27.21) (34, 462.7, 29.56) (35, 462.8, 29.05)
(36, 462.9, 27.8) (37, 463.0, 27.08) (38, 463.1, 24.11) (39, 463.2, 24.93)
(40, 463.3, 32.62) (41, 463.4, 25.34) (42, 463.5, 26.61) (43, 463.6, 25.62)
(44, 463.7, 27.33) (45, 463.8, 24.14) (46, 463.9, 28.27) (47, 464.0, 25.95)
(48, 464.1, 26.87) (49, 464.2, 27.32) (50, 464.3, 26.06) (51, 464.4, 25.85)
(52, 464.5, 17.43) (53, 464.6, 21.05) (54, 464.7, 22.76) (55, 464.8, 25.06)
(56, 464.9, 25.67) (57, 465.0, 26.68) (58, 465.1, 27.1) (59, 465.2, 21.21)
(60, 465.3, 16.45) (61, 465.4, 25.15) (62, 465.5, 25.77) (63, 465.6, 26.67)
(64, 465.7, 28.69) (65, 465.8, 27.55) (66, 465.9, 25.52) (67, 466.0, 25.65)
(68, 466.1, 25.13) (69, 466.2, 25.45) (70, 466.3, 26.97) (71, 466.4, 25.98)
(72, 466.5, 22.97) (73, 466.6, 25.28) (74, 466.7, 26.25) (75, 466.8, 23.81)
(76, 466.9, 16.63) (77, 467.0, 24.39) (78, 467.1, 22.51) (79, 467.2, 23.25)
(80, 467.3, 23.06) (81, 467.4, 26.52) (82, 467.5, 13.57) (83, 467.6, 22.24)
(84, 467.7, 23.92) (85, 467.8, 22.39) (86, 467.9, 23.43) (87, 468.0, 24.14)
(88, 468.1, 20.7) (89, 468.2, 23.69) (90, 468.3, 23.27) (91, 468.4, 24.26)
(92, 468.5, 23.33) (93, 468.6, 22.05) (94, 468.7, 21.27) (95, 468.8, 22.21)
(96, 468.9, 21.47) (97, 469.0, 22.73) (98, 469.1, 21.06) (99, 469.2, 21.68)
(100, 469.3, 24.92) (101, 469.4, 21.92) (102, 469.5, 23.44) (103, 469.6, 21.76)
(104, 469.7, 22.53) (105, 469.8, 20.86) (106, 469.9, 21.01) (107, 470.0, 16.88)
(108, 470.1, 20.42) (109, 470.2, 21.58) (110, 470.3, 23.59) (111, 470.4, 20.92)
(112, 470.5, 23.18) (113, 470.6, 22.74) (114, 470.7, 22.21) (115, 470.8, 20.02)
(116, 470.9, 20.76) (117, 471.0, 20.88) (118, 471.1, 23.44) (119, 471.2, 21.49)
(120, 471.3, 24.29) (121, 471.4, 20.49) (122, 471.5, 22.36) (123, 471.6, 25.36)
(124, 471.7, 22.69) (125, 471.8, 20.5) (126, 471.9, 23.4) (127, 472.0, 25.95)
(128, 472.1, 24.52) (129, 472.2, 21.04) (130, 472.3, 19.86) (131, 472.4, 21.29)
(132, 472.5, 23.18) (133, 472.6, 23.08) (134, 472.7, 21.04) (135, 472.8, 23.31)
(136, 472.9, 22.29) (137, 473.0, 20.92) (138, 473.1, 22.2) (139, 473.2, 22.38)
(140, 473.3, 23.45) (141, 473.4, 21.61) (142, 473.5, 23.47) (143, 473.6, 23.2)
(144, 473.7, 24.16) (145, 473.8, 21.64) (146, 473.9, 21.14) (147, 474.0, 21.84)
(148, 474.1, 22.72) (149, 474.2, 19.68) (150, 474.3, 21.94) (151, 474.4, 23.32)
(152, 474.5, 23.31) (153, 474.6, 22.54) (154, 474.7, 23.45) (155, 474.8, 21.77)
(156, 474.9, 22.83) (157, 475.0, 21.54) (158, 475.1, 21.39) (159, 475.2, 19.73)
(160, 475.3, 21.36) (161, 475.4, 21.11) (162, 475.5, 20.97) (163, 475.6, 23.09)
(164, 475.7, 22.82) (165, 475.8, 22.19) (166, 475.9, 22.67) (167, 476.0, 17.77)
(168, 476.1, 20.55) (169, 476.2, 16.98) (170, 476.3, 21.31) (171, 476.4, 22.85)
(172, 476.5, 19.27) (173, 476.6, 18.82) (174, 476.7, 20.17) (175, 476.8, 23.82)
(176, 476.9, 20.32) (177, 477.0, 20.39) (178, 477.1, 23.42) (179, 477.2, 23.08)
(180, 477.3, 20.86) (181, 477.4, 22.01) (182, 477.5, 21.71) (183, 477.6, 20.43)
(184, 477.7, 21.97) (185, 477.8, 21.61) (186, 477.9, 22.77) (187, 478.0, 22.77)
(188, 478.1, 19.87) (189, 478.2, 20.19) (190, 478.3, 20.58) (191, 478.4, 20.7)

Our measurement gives 0.74 nm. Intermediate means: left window 28.2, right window 22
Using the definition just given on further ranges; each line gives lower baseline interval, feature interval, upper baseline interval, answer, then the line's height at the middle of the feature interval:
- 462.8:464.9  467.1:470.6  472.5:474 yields 0.261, 24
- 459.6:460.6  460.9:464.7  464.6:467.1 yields -0.234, 25.4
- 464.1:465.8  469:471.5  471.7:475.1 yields 0.148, 23.2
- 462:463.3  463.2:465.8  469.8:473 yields 0.122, 26.5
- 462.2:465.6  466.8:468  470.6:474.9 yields 0.114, 24.5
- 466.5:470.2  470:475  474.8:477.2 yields -0.133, 21.7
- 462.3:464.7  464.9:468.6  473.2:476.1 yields 0.180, 25.1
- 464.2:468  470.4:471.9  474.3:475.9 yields 0.048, 22.9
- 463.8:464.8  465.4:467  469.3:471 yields -0.105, 23.6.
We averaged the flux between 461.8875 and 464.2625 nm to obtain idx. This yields 27.3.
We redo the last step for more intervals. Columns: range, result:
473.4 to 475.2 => 22.3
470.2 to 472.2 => 22.5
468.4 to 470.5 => 21.9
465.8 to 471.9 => 22.7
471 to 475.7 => 22.3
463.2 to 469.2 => 24.1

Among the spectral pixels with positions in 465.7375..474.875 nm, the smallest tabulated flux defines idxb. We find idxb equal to 13.57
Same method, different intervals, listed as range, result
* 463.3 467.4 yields 16.45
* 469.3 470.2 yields 16.88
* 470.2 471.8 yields 20.02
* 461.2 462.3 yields 24.79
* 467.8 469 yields 20.7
